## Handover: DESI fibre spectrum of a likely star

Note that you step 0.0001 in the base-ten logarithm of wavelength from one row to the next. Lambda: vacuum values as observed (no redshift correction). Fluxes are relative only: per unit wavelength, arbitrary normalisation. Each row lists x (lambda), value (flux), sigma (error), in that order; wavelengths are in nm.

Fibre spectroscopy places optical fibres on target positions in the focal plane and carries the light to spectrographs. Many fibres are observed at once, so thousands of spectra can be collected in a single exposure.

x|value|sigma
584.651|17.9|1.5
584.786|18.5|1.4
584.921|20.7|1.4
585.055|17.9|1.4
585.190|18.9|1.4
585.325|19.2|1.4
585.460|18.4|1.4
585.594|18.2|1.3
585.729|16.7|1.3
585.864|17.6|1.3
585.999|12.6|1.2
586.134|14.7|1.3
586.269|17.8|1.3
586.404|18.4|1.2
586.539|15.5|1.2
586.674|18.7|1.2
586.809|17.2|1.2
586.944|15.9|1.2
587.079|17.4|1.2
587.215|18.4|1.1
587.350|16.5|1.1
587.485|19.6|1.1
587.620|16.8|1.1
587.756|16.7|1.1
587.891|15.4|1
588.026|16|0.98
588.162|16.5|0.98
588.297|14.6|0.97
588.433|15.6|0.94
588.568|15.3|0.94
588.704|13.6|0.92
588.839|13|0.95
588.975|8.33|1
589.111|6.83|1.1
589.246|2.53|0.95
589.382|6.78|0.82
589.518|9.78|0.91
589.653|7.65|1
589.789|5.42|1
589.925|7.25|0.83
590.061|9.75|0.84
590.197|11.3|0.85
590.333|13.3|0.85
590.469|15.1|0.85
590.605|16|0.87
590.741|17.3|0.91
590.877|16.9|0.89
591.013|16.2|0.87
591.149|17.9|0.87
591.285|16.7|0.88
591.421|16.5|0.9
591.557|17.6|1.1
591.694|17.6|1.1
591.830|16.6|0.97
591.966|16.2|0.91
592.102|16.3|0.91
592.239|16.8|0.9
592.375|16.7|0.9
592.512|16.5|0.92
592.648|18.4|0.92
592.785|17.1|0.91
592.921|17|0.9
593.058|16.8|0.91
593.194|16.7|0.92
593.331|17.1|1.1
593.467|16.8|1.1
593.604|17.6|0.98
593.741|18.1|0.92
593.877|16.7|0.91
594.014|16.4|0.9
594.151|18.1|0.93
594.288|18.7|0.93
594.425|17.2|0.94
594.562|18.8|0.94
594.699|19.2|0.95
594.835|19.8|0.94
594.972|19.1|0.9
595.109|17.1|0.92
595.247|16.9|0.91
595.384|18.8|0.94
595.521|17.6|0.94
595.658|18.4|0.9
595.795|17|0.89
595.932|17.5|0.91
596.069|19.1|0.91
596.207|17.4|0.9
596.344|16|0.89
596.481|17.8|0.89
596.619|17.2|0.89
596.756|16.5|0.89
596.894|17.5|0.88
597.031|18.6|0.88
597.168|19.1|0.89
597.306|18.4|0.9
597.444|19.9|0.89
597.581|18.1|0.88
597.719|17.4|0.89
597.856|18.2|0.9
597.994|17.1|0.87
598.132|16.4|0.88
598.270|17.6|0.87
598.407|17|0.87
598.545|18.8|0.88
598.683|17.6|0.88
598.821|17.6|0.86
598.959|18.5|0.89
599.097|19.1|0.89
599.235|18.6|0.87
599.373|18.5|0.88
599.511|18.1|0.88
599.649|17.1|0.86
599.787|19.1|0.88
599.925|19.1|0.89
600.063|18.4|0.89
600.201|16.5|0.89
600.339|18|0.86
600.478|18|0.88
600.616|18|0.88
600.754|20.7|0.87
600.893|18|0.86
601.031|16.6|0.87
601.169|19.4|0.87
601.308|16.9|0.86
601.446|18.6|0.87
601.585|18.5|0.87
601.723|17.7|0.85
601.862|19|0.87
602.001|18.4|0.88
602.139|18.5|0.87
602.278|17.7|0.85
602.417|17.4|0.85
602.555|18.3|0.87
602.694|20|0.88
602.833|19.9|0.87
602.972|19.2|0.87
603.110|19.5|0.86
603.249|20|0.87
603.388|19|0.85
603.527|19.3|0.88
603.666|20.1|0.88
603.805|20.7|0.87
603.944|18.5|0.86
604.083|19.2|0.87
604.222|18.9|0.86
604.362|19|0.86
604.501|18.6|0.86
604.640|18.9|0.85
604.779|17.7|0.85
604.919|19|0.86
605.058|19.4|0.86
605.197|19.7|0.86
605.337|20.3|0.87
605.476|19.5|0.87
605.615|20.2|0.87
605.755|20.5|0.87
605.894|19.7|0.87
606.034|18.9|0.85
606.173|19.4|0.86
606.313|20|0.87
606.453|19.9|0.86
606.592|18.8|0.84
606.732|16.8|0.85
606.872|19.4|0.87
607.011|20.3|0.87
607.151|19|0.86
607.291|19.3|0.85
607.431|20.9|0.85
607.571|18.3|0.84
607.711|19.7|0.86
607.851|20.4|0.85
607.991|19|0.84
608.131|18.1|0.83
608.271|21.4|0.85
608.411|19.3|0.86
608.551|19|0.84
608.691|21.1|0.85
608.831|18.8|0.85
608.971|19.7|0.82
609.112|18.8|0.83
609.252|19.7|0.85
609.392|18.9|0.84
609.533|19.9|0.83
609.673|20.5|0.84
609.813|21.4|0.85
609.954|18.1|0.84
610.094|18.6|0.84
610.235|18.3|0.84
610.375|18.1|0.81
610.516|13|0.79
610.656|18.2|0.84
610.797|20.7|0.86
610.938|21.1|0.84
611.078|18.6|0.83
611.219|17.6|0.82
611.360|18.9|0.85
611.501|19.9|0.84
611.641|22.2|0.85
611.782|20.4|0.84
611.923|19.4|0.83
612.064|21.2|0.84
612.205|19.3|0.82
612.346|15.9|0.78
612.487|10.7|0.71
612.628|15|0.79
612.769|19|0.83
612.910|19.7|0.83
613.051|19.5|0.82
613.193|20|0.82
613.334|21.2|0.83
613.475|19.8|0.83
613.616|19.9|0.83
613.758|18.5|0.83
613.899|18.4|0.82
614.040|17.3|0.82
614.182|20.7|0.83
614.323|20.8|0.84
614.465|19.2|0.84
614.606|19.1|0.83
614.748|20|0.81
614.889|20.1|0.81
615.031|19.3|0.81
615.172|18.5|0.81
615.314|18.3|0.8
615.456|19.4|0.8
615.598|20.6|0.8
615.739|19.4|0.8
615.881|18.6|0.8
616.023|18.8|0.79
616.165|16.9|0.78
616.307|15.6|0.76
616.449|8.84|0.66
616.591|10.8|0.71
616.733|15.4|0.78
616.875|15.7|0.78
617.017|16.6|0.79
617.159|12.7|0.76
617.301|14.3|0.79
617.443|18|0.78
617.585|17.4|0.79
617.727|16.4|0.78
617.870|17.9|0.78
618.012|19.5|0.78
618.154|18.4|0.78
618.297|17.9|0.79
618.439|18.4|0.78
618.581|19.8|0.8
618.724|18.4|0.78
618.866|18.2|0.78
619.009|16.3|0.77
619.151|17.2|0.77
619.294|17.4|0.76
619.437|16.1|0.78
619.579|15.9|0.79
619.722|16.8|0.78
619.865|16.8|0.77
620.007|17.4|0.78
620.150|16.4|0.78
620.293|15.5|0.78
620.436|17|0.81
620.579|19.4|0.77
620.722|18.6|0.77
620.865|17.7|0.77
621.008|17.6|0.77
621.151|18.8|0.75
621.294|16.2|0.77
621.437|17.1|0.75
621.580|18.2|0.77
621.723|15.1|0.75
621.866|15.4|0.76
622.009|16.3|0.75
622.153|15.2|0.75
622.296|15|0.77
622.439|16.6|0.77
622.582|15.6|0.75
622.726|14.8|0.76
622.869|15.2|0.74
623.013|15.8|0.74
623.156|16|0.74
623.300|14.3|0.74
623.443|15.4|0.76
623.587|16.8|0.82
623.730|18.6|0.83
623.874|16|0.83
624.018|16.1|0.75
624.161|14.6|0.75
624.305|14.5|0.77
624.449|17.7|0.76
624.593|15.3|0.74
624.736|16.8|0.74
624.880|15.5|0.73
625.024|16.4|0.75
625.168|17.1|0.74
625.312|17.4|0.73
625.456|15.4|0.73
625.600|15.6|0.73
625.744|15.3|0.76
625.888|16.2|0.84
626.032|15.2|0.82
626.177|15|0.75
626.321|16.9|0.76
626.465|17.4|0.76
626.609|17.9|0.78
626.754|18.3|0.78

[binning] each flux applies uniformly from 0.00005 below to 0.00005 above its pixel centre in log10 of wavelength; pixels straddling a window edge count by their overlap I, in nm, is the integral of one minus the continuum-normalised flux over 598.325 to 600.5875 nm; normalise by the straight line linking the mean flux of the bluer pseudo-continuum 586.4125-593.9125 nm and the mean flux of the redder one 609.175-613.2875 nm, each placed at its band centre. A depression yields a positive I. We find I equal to -0.20 nm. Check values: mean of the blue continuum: 14.9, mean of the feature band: 18.1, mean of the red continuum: 18.8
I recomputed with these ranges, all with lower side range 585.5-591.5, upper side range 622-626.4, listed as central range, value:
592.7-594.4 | -0.32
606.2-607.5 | -0.36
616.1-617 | 0.09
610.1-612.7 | -0.50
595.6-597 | -0.27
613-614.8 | -0.48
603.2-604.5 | -0.38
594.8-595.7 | -0.22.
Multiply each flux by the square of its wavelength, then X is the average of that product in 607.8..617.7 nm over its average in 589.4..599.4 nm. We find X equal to 1.17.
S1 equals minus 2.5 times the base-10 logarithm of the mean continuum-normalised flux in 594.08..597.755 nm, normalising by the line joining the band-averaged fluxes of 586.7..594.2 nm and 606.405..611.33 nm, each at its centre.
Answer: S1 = -0.118 mag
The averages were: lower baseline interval 14.9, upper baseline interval 19.2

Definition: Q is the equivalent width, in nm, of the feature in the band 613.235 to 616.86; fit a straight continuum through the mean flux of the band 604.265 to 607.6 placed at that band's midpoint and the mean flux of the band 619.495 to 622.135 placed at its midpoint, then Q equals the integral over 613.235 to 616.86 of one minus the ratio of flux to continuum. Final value -0.06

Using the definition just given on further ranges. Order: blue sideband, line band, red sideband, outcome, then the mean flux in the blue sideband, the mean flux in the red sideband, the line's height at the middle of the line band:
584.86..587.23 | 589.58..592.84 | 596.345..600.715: 0.52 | 17.4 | 18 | 17.7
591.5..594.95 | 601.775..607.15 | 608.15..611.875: -0.15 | 17.4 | 19.3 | 18.7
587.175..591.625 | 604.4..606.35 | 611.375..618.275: -0.36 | 13.5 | 18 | 16.3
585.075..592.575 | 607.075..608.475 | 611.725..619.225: -0.21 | 14.9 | 17.9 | 17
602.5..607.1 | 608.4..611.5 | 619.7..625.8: -0.09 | 19.4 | 16.4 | 18.5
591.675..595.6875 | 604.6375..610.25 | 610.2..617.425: -0.49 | 17.5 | 18.1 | 17.9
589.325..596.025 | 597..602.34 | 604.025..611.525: -0.21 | 16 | 19.2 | 17.5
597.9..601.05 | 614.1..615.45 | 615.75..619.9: -0.21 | 18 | 16.6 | 16.9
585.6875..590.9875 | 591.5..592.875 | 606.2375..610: -0.18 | 14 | 19.5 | 15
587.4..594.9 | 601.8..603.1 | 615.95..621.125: -0.25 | 15.1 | 16.7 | 15.8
